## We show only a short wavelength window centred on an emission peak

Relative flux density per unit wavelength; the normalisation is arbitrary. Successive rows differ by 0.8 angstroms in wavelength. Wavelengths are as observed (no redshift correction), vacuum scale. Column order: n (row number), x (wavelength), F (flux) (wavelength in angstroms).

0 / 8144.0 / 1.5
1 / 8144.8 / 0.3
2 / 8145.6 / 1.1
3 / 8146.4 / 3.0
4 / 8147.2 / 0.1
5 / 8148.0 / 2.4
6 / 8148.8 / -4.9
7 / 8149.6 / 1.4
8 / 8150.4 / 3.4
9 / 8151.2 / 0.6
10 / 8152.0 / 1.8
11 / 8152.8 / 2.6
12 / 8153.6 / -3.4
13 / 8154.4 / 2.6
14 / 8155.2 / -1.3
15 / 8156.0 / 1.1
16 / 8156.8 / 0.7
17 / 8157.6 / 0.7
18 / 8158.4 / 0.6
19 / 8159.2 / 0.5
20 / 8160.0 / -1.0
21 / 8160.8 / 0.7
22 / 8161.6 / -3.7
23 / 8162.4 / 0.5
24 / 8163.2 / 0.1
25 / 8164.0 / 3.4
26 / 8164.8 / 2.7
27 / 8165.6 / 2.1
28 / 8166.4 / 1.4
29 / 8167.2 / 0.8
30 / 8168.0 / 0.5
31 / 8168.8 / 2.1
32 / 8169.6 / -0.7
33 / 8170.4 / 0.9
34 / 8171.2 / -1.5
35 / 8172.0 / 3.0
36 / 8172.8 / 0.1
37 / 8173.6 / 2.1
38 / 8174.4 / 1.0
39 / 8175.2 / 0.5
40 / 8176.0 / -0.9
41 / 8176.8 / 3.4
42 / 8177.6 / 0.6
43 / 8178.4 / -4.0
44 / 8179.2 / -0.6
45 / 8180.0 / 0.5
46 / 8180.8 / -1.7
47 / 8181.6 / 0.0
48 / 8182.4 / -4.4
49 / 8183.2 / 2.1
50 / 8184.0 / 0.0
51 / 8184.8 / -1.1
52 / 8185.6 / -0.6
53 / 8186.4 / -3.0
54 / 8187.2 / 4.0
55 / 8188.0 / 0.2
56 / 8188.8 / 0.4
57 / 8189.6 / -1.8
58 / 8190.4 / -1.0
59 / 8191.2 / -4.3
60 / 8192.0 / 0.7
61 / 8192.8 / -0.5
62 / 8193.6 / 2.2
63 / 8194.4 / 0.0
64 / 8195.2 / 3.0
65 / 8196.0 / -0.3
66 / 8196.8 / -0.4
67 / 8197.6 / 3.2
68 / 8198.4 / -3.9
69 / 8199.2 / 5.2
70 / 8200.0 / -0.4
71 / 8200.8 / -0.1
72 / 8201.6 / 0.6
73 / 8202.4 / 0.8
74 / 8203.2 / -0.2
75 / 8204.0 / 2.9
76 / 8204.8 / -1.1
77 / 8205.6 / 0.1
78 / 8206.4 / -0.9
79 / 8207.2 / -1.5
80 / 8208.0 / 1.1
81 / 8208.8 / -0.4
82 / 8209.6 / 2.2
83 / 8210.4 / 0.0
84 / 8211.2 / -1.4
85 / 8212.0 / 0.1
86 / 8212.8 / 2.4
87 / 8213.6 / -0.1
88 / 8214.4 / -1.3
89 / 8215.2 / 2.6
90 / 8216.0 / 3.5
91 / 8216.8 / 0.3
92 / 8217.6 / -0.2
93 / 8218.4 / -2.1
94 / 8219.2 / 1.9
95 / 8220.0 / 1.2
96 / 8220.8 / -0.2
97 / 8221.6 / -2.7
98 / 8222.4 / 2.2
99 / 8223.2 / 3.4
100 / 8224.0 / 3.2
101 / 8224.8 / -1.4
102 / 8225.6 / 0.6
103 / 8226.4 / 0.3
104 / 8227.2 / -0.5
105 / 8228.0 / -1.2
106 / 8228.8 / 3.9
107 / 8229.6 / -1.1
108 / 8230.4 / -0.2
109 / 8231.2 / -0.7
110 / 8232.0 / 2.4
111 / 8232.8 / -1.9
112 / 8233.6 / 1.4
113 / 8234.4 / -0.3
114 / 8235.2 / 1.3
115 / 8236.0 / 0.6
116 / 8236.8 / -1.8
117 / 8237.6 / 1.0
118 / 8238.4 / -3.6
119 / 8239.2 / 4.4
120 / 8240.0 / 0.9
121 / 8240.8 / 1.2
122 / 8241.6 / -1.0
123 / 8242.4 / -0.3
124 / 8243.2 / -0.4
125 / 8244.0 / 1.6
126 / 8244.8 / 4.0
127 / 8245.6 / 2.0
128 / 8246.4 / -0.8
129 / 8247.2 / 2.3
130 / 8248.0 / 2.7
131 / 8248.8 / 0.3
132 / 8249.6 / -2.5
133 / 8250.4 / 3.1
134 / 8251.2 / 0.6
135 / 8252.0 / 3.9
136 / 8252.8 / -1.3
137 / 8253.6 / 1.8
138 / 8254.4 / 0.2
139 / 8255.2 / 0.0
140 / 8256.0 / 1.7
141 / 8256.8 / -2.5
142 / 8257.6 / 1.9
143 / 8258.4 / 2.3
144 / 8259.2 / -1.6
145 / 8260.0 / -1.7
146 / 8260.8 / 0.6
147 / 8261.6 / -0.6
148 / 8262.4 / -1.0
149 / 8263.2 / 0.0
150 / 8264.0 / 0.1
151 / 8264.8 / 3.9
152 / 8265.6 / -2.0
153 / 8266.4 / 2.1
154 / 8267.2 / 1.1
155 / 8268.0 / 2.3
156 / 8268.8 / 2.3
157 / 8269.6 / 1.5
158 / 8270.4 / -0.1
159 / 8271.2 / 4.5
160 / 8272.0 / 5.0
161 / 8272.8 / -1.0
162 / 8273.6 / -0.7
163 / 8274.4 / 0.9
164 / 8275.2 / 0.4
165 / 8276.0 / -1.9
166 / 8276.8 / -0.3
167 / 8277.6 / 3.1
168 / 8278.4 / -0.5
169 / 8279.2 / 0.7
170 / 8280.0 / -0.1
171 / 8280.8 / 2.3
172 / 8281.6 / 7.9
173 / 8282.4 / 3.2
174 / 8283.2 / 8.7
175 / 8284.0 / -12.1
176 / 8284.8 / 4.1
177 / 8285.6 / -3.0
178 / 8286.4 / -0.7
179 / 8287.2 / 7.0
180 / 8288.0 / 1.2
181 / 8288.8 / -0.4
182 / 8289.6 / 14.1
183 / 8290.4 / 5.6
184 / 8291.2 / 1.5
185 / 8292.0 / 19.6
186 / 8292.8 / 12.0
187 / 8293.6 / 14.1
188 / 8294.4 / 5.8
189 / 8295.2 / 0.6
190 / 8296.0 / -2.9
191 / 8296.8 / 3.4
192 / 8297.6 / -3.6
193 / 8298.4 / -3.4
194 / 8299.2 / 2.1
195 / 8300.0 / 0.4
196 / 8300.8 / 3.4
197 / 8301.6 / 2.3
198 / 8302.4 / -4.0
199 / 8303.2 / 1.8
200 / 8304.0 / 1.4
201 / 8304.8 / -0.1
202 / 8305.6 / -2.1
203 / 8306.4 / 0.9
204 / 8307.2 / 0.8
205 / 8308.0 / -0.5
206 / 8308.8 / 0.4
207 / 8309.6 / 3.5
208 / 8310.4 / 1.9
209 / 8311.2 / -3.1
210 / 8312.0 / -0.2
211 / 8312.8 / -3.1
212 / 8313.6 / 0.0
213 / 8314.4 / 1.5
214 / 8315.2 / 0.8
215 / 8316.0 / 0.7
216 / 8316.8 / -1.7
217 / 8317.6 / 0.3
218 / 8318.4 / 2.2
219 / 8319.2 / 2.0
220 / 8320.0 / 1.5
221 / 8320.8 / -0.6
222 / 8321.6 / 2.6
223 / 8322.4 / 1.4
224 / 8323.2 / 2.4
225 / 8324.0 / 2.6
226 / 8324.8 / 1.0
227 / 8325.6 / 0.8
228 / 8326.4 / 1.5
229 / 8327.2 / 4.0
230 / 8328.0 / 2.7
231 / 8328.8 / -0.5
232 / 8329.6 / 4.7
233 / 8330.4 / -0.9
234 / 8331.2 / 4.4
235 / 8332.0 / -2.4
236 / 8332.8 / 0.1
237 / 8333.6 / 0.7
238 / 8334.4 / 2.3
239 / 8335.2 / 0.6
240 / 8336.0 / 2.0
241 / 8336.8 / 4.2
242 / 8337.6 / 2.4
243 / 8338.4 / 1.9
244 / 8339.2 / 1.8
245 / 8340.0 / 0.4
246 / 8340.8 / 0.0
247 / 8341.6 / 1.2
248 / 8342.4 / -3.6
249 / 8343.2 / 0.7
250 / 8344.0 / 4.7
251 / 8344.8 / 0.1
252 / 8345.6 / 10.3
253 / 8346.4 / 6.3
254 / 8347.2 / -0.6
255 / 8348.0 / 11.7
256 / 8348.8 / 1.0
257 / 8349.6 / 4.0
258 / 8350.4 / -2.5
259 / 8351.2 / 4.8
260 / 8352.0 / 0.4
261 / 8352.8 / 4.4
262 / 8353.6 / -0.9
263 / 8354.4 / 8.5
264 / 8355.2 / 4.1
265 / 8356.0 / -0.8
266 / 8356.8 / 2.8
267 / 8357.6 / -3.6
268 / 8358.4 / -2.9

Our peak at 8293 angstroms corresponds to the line Hgamma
